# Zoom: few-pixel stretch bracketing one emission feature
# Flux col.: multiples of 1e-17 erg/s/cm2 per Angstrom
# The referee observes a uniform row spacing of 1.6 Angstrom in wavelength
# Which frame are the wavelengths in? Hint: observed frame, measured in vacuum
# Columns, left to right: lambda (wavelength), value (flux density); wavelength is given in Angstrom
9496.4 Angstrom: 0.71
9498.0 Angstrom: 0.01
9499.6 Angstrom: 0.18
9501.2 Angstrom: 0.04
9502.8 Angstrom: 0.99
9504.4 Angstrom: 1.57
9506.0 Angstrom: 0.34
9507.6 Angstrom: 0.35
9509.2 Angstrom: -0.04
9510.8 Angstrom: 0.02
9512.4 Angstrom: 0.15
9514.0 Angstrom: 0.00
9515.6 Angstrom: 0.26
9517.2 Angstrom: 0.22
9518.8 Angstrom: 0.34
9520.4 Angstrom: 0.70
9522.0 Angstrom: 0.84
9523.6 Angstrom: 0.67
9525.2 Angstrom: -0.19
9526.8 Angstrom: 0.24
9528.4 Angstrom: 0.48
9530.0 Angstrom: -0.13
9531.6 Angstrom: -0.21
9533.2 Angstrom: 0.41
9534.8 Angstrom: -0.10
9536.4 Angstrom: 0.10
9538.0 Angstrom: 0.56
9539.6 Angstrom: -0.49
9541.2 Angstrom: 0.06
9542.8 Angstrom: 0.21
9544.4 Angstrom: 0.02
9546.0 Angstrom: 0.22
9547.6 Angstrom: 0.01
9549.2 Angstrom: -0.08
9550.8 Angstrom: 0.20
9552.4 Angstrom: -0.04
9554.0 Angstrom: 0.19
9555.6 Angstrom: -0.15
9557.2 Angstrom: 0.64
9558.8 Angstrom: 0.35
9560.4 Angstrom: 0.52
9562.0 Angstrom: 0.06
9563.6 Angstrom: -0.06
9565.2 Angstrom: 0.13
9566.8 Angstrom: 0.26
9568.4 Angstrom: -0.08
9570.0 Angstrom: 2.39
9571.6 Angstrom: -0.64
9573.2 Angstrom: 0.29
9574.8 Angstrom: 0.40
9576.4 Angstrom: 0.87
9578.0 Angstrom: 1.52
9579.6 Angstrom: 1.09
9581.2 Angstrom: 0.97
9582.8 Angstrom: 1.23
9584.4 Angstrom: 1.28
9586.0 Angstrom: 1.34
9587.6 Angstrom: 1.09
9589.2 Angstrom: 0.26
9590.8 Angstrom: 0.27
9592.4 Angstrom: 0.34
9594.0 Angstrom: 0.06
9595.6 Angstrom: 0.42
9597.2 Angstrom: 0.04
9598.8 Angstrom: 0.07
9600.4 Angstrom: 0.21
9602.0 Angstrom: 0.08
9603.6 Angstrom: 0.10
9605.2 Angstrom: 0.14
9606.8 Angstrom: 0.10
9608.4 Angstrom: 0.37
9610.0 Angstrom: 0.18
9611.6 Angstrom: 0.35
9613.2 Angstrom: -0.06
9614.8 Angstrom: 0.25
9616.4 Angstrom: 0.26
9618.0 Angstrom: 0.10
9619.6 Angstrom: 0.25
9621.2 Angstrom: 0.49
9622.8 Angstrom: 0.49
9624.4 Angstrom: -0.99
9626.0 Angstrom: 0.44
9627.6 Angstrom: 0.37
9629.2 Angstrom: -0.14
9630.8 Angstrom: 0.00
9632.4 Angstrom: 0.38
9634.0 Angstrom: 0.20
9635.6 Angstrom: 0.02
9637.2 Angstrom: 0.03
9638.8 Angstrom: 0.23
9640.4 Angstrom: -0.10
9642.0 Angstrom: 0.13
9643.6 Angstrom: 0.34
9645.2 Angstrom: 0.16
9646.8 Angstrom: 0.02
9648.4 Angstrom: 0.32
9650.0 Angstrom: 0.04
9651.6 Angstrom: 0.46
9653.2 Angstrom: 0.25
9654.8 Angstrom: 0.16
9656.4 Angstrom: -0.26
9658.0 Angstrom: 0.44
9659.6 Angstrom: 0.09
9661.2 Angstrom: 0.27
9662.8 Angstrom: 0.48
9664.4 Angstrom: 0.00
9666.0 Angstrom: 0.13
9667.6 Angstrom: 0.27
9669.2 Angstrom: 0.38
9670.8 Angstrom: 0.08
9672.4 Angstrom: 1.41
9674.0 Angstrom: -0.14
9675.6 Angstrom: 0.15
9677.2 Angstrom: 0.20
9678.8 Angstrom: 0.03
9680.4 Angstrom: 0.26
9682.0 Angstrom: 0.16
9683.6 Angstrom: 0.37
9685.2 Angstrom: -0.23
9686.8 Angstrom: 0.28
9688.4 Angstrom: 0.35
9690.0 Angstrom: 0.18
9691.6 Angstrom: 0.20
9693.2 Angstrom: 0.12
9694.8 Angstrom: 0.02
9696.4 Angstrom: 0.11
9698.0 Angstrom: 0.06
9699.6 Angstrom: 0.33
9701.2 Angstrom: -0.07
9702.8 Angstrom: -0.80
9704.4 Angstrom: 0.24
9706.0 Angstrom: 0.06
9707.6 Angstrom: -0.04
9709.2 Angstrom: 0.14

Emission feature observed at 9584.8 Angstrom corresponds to [O II]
